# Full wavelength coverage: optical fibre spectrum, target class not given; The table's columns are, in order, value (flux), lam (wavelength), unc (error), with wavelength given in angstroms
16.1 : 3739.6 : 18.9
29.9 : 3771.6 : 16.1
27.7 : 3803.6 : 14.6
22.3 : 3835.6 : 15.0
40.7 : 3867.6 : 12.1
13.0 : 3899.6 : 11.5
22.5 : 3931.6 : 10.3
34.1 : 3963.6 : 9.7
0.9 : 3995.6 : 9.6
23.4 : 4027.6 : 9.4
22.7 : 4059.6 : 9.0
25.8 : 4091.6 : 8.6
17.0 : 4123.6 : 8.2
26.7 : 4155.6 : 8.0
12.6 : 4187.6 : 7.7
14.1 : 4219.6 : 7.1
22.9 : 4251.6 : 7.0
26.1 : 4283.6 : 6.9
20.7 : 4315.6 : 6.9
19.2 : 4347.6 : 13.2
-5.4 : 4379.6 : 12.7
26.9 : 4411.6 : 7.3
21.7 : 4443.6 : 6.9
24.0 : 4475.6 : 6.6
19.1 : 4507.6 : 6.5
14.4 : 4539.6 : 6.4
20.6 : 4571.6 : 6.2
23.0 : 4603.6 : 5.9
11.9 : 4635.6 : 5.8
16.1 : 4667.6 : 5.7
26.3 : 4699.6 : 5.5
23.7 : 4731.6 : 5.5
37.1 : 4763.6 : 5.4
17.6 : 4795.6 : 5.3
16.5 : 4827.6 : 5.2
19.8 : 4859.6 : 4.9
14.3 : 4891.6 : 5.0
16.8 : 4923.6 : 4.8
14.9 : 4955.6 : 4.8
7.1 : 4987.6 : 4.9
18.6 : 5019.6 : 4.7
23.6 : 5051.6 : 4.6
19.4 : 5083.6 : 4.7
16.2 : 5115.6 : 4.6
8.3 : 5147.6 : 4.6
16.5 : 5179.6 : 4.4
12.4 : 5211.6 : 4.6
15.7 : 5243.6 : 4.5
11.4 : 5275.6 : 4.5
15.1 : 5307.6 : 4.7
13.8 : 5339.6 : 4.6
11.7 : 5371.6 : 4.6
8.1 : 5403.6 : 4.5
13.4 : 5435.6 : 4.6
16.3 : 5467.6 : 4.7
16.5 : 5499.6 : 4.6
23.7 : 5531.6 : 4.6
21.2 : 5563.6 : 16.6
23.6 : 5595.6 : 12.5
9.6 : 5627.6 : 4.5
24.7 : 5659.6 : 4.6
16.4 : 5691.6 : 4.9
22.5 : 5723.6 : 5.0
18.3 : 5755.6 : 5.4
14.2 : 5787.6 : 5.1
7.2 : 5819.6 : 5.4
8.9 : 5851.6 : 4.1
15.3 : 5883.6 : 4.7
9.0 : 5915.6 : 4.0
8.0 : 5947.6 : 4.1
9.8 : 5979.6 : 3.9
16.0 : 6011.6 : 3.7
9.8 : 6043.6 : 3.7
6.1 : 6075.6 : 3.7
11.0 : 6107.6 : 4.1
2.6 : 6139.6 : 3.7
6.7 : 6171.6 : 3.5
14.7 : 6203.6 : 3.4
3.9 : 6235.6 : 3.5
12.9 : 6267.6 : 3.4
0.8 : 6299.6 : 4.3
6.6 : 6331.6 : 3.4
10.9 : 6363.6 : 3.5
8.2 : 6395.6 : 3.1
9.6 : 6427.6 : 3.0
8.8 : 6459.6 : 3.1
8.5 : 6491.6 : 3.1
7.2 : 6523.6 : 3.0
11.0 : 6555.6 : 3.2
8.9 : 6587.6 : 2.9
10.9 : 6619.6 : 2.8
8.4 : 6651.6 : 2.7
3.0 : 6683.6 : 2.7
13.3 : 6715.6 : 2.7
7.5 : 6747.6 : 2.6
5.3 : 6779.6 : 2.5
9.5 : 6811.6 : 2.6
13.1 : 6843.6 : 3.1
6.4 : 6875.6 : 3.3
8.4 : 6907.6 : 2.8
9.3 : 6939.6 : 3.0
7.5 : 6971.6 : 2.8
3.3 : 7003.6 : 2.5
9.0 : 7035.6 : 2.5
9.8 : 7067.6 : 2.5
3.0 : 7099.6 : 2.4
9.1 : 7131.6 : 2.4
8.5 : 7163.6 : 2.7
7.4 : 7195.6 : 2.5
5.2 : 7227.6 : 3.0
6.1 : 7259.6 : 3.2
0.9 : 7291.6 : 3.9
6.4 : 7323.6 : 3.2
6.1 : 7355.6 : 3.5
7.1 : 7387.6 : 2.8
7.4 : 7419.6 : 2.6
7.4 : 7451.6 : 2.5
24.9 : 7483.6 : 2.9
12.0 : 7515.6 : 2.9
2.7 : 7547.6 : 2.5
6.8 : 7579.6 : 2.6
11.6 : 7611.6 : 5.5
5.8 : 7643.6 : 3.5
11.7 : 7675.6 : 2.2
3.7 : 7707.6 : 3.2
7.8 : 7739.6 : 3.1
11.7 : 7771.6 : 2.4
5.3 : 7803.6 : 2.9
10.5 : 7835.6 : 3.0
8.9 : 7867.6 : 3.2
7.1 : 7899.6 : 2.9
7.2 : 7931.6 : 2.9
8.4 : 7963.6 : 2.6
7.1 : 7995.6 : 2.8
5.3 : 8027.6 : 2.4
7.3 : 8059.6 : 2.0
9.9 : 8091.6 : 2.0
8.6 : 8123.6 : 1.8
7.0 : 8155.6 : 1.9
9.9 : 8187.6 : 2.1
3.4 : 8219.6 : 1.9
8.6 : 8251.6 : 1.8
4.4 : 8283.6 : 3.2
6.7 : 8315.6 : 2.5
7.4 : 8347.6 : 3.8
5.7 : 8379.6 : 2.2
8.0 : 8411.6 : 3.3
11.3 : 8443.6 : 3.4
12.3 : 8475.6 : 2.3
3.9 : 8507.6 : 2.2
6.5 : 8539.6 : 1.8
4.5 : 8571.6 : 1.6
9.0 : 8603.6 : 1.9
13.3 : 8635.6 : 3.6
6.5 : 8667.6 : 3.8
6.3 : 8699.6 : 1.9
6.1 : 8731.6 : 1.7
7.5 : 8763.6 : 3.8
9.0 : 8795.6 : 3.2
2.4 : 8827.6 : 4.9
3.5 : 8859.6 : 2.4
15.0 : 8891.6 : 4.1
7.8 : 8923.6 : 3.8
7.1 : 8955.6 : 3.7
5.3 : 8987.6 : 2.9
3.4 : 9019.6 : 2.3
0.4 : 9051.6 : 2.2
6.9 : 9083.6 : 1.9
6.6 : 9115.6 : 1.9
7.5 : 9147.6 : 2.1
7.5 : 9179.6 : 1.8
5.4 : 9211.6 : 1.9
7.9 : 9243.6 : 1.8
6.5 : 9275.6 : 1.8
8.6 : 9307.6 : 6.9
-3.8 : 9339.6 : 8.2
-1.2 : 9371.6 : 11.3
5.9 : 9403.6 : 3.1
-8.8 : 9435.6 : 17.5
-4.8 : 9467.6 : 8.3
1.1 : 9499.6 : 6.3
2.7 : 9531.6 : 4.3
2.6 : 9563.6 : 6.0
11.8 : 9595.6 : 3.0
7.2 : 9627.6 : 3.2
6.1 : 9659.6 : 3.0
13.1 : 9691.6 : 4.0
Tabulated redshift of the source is 0.140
